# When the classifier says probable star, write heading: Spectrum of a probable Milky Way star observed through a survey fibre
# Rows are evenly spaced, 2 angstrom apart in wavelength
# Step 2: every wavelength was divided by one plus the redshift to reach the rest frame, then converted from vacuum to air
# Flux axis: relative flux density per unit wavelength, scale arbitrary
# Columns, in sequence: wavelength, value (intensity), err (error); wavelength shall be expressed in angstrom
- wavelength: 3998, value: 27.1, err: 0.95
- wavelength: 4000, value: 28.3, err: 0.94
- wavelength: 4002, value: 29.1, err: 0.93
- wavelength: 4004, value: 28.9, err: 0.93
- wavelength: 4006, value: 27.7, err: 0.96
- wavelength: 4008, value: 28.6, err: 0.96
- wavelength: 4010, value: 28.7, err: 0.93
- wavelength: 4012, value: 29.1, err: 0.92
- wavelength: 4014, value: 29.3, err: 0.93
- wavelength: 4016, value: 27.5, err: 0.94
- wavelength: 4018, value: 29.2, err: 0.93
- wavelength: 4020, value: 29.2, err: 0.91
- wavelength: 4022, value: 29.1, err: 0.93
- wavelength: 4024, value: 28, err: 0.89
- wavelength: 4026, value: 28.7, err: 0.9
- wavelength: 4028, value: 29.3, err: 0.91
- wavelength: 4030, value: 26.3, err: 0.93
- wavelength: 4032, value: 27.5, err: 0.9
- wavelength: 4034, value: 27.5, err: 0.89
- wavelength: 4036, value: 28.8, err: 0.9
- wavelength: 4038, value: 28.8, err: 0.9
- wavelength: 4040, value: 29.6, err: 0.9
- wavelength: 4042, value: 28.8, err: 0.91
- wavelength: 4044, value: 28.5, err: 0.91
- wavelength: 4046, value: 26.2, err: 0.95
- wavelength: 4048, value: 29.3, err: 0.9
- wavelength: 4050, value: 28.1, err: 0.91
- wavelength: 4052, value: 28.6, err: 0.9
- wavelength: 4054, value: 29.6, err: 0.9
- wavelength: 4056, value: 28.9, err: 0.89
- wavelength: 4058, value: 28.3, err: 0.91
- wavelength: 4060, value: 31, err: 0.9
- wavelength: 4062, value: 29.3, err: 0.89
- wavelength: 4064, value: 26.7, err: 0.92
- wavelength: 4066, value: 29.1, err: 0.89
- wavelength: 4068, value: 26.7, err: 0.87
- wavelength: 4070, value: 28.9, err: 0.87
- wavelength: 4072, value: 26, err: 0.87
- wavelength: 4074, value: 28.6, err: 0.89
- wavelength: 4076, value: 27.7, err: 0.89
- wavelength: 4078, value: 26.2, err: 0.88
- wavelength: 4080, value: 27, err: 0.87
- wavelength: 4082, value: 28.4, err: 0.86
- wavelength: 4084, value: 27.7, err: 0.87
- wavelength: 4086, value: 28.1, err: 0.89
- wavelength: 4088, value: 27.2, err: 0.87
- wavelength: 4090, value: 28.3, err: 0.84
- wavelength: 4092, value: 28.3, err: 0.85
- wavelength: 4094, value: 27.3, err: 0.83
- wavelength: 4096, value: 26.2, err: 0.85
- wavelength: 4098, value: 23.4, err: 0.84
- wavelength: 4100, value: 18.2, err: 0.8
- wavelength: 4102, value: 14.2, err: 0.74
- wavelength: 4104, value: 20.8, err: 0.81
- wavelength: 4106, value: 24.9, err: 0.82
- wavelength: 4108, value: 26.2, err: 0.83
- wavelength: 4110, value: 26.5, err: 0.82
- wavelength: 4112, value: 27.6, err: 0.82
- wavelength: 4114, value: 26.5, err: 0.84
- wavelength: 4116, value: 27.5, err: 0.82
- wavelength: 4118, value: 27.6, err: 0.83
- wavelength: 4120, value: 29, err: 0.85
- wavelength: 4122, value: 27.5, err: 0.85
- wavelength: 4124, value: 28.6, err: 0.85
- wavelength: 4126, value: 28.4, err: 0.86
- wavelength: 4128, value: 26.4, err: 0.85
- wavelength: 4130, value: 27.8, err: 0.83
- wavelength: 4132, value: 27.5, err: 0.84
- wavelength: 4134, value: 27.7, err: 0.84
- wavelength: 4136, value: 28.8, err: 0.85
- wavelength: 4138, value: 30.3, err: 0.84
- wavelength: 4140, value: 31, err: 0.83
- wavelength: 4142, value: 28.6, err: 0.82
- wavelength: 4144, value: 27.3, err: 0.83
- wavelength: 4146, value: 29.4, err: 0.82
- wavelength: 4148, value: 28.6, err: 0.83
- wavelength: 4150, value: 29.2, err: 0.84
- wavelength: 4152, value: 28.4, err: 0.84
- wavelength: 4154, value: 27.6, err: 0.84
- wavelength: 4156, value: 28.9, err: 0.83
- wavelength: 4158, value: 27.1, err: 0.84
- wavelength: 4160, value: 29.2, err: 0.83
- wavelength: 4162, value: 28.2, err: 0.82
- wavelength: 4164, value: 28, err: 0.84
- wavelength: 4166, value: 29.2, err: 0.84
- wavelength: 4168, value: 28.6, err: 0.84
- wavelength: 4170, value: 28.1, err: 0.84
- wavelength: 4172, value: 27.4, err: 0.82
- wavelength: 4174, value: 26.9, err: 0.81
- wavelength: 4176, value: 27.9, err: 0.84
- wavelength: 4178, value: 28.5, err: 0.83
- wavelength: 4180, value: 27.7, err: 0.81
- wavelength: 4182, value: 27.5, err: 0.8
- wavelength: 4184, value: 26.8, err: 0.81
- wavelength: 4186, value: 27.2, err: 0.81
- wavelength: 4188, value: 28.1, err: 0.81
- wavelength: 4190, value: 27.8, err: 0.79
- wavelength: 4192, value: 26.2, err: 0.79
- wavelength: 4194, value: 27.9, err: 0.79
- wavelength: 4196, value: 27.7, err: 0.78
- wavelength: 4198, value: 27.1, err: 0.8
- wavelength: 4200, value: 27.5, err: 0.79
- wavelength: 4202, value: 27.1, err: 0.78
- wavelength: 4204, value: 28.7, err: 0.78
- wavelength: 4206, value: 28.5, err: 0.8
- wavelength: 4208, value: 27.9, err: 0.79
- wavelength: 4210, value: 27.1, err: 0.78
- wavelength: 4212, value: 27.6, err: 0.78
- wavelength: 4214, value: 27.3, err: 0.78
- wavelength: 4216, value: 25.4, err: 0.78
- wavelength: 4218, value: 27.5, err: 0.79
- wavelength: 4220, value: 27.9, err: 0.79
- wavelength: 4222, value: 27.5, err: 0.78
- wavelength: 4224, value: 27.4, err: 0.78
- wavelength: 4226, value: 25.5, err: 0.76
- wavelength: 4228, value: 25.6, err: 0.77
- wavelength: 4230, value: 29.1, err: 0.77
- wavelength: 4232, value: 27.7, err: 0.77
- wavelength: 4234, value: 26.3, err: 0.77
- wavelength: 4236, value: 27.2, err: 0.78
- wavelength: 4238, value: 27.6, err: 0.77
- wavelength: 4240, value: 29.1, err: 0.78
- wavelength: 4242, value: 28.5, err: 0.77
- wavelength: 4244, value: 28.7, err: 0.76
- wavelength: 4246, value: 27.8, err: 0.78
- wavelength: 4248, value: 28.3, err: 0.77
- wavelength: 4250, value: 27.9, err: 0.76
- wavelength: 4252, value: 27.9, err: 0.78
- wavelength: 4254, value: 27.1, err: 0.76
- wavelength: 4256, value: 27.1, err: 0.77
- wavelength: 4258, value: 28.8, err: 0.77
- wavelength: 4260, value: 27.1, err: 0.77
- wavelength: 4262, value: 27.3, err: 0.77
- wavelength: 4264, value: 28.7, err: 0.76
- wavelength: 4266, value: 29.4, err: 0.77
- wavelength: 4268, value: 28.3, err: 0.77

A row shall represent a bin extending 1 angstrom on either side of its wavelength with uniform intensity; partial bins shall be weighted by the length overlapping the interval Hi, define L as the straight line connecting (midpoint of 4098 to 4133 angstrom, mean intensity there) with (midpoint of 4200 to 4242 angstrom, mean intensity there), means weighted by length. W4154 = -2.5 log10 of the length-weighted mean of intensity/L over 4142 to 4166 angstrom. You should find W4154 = -0.09 mag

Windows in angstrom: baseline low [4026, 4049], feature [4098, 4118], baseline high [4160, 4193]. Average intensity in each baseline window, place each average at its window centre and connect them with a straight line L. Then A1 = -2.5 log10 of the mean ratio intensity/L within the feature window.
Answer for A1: 0.18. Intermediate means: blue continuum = 28.3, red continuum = 27.8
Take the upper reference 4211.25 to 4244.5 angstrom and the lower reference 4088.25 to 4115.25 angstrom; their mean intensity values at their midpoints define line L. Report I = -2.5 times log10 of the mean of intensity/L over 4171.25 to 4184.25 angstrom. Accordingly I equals -0.052 mag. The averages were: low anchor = 24.6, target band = 27.6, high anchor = 27.4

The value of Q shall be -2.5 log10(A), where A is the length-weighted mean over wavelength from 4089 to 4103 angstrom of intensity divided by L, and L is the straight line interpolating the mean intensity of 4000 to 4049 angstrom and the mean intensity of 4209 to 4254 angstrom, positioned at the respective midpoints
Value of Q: 0.19 mag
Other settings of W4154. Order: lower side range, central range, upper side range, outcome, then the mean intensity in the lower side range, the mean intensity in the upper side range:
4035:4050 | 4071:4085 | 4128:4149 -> 0.046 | 28.5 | 28.6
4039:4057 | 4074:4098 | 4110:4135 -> 0.029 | 28.6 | 27.6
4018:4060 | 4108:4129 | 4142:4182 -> 0.032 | 28.5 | 28.2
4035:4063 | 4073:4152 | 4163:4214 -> 0.054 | 28.8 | 27.7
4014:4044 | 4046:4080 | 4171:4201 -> 0.002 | 28.5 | 27.5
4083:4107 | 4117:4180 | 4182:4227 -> -0.096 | 24.6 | 27.4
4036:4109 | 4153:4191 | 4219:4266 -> -0.021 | 27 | 27.7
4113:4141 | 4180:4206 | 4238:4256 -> 0.024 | 28.2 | 28.1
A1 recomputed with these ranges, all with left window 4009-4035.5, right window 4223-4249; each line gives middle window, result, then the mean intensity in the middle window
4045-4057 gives -0.01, 28.4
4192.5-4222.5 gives 0.01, 27.5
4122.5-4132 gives 0.01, 27.8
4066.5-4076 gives 0.02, 27.6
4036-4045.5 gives -0.02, 28.8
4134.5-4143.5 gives -0.06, 29.4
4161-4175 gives -0.01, 28.1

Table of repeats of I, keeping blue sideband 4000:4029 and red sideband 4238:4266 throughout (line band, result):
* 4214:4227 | 0.05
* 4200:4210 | 0.01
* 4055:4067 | -0.01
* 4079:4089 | 0.03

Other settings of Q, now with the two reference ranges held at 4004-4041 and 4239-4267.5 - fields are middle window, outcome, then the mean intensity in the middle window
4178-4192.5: 0.03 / 27.4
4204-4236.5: 0.04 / 27.3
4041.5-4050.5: 0.01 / 28.2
